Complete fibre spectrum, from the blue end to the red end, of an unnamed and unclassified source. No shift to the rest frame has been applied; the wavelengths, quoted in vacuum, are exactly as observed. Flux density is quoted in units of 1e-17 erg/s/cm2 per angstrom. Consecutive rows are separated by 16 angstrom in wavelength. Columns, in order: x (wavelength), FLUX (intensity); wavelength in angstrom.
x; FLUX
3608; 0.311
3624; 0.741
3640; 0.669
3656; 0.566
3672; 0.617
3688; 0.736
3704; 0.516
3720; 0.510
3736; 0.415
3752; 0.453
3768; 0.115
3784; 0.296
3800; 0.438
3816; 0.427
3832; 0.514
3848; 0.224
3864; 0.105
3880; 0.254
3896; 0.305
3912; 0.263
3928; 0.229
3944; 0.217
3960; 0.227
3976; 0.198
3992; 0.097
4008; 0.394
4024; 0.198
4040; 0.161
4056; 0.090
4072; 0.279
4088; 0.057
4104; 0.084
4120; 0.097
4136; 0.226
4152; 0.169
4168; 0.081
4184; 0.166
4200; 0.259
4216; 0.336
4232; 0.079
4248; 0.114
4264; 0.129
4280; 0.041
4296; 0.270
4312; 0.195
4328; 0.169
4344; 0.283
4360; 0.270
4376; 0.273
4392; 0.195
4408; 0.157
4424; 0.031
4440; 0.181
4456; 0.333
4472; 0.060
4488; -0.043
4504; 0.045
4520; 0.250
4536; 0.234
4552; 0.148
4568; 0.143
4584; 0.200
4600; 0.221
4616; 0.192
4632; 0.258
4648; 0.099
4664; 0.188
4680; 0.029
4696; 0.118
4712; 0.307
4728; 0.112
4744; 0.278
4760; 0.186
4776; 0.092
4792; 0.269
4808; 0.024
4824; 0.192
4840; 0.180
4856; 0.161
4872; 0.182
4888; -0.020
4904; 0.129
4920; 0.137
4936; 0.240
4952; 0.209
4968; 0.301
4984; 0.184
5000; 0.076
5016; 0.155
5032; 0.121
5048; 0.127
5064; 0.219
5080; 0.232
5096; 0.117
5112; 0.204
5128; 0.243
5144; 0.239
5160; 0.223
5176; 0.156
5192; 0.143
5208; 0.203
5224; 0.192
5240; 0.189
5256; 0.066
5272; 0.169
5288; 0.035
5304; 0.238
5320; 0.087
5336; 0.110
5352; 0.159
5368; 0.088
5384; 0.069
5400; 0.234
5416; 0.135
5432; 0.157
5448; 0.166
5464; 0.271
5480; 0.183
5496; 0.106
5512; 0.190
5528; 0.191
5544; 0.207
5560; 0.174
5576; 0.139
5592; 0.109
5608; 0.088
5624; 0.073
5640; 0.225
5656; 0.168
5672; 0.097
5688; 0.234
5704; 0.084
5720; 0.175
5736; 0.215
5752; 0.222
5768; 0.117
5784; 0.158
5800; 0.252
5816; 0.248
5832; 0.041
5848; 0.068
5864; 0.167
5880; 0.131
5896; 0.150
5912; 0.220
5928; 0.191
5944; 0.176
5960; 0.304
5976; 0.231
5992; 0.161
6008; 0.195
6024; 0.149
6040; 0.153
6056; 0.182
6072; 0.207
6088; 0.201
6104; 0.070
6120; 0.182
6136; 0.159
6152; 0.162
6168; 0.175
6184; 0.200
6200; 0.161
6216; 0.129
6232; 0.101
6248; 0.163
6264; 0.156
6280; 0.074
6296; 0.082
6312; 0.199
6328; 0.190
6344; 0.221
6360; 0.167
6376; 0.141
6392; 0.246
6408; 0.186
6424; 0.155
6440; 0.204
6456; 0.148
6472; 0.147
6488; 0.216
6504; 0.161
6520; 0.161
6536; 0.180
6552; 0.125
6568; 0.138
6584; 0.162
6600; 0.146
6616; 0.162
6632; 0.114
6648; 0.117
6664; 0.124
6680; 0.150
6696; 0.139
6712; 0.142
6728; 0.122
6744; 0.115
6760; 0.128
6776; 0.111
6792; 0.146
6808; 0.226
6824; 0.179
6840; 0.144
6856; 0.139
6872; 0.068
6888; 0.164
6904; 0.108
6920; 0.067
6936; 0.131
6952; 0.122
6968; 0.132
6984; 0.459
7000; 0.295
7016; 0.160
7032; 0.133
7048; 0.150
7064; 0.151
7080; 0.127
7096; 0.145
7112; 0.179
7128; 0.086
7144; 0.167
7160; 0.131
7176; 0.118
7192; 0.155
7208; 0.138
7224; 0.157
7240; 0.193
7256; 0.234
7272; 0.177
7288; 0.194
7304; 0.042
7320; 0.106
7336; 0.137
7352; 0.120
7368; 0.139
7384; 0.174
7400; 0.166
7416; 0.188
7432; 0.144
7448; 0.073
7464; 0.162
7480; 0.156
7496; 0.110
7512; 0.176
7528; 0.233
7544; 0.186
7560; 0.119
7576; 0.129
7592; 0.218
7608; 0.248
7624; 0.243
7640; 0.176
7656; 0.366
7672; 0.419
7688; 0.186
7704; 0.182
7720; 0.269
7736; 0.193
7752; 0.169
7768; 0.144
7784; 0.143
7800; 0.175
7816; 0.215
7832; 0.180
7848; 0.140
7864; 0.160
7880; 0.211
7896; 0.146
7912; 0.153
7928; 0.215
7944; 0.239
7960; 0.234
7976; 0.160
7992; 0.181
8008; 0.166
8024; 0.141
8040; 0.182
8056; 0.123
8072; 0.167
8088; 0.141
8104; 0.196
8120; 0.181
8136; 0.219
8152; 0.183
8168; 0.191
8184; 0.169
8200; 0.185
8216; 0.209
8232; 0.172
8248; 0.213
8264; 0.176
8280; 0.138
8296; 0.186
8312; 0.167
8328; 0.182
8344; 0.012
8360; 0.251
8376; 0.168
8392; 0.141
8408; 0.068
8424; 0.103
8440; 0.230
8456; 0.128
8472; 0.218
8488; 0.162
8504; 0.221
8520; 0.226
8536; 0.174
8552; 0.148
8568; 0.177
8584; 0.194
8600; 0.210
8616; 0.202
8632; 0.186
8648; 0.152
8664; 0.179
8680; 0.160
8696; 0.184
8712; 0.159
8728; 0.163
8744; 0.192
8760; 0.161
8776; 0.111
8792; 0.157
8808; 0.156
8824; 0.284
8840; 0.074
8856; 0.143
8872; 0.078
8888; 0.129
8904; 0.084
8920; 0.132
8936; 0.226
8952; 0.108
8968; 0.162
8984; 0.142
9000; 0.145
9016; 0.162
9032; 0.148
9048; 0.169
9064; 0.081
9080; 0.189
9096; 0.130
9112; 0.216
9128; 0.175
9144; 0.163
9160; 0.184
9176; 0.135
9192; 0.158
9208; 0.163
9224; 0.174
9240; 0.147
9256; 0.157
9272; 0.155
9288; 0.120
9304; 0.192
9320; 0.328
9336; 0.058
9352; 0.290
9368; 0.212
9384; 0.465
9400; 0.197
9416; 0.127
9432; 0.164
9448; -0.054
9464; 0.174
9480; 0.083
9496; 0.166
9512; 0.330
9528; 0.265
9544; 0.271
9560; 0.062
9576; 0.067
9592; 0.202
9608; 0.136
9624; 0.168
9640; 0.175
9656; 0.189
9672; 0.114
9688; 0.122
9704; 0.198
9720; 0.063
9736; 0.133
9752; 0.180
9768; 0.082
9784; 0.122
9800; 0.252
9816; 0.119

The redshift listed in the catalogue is 0.874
